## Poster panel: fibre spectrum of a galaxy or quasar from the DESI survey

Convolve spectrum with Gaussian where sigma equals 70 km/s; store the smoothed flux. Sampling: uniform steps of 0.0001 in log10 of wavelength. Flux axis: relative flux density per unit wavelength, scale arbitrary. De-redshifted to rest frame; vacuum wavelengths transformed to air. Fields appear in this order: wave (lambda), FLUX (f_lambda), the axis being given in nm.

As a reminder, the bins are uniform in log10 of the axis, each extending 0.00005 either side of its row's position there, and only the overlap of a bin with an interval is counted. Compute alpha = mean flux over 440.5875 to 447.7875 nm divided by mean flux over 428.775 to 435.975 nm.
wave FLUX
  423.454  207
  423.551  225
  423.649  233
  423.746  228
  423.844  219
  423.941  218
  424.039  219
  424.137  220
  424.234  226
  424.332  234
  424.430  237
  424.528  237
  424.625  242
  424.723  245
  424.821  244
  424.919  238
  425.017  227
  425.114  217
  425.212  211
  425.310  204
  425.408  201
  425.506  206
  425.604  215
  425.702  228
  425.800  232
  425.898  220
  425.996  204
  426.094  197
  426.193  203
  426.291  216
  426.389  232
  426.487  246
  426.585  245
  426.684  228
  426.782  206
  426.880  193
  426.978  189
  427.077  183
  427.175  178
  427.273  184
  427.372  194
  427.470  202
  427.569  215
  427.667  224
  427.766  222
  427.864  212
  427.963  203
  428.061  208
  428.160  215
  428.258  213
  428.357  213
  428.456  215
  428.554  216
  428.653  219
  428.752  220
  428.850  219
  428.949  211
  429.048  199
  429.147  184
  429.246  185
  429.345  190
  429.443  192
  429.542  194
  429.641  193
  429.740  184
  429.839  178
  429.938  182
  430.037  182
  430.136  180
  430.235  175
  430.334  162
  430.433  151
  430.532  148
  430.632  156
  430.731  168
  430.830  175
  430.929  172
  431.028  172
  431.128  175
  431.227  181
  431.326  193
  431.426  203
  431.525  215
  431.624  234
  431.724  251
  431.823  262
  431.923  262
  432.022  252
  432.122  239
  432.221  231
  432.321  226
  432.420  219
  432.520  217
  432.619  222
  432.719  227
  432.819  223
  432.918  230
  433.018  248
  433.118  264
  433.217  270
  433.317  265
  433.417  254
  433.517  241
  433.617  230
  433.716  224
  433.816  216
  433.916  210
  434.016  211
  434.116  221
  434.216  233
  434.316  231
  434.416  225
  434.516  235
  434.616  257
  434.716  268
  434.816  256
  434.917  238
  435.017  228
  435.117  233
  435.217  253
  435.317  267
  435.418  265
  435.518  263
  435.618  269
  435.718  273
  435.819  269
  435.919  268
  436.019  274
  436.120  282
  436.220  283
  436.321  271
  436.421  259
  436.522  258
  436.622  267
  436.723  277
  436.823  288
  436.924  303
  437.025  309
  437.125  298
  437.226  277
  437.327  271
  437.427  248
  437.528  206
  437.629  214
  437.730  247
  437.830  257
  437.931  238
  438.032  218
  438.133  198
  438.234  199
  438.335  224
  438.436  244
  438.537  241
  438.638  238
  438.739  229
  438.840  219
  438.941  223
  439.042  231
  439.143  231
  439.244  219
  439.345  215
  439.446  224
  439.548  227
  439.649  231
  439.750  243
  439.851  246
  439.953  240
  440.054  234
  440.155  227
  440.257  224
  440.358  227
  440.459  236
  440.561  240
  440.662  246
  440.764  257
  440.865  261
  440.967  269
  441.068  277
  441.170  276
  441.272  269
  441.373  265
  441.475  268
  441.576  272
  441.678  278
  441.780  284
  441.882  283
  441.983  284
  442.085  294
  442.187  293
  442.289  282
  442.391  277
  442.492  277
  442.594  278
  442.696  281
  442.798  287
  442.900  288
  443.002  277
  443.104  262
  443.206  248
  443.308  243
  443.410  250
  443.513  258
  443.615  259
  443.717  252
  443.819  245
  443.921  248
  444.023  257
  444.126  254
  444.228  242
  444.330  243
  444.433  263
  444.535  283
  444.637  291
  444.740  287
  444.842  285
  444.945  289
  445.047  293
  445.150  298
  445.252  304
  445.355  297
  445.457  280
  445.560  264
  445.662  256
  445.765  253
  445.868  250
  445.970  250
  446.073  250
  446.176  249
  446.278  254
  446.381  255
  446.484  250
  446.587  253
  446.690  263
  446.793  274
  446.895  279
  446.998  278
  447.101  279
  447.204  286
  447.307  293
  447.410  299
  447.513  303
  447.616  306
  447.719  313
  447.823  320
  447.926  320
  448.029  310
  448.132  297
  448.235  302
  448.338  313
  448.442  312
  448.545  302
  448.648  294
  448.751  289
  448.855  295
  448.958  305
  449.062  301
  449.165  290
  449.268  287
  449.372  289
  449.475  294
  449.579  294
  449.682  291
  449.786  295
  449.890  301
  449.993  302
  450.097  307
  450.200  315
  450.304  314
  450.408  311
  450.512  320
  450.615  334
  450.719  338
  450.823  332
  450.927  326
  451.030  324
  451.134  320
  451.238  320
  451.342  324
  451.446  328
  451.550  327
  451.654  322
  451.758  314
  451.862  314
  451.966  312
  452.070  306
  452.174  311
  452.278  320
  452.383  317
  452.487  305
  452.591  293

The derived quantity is 1.2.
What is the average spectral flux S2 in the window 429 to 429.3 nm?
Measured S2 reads 189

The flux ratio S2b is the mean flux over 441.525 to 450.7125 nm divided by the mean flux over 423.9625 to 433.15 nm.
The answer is 1.3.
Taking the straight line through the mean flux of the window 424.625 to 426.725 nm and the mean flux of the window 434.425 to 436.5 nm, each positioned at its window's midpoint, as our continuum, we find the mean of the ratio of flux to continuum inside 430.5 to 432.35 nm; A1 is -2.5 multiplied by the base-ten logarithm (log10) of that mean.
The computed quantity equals 0.18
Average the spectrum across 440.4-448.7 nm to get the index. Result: 275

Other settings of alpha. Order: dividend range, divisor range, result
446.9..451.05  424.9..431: 1.51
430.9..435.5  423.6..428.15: 1.07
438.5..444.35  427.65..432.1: 1.28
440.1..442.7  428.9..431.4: 1.48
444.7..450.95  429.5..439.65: 1.26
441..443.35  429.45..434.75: 1.29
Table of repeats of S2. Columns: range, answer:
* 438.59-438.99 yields 227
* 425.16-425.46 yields 205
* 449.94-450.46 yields 310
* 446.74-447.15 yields 278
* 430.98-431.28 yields 176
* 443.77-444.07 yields 250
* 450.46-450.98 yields 331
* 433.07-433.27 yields 268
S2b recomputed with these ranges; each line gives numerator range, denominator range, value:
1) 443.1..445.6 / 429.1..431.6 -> 1.49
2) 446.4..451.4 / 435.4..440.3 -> 1.21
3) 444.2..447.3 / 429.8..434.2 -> 1.28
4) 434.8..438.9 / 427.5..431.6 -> 1.31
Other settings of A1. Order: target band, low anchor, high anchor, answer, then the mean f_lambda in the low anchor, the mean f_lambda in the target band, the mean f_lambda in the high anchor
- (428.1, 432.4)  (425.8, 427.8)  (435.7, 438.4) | 0.13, 209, 200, 258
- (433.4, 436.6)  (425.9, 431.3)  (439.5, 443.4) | -0.09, 196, 249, 262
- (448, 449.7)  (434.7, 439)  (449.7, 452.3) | 0.03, 254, 298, 317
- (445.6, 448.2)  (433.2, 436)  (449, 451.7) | 0.07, 246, 278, 312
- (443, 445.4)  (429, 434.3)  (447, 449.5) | 0.04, 209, 268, 300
